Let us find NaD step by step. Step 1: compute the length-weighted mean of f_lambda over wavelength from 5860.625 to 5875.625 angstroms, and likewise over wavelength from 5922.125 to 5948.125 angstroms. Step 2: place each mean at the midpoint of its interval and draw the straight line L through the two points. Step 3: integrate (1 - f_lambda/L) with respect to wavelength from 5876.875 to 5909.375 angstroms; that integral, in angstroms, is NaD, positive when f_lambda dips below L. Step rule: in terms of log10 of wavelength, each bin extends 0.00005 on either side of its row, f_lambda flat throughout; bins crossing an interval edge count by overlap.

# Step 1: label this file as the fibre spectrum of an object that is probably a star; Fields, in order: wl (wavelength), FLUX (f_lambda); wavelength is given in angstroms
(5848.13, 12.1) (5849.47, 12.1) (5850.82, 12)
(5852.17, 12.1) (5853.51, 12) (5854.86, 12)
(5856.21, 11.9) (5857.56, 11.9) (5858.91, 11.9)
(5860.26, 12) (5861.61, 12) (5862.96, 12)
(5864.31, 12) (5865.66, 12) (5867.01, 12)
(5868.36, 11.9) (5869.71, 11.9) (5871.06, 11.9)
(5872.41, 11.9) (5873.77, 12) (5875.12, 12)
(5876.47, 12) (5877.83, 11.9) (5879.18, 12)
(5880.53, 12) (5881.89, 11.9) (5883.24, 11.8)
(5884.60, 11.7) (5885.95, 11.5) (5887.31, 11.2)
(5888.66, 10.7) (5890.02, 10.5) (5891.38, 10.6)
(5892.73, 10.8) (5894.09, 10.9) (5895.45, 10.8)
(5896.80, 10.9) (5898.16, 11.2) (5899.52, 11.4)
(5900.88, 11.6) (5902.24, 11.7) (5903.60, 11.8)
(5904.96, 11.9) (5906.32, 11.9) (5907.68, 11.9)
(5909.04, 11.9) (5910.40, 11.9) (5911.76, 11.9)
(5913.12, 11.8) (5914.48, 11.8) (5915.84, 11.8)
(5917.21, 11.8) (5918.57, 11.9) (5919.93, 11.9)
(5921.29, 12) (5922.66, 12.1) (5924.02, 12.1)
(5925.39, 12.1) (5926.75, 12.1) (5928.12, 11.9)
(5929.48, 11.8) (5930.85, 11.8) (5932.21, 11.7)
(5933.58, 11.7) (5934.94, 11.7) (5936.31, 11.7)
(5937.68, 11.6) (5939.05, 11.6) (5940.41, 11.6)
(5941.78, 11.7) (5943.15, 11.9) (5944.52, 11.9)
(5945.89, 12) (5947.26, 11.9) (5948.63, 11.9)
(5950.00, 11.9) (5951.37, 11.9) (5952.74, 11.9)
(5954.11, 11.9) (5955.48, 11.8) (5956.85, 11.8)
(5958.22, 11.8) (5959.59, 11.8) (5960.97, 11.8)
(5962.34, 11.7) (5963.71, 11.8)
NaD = 1.3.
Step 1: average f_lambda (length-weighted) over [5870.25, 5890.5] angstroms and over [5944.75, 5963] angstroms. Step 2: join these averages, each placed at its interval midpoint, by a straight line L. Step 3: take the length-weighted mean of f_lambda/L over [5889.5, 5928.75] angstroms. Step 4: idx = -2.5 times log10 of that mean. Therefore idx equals 0.01 mag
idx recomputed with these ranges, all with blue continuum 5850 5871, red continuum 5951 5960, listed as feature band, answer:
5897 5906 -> 0.03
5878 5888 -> 0.02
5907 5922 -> 0.00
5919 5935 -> 0.00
